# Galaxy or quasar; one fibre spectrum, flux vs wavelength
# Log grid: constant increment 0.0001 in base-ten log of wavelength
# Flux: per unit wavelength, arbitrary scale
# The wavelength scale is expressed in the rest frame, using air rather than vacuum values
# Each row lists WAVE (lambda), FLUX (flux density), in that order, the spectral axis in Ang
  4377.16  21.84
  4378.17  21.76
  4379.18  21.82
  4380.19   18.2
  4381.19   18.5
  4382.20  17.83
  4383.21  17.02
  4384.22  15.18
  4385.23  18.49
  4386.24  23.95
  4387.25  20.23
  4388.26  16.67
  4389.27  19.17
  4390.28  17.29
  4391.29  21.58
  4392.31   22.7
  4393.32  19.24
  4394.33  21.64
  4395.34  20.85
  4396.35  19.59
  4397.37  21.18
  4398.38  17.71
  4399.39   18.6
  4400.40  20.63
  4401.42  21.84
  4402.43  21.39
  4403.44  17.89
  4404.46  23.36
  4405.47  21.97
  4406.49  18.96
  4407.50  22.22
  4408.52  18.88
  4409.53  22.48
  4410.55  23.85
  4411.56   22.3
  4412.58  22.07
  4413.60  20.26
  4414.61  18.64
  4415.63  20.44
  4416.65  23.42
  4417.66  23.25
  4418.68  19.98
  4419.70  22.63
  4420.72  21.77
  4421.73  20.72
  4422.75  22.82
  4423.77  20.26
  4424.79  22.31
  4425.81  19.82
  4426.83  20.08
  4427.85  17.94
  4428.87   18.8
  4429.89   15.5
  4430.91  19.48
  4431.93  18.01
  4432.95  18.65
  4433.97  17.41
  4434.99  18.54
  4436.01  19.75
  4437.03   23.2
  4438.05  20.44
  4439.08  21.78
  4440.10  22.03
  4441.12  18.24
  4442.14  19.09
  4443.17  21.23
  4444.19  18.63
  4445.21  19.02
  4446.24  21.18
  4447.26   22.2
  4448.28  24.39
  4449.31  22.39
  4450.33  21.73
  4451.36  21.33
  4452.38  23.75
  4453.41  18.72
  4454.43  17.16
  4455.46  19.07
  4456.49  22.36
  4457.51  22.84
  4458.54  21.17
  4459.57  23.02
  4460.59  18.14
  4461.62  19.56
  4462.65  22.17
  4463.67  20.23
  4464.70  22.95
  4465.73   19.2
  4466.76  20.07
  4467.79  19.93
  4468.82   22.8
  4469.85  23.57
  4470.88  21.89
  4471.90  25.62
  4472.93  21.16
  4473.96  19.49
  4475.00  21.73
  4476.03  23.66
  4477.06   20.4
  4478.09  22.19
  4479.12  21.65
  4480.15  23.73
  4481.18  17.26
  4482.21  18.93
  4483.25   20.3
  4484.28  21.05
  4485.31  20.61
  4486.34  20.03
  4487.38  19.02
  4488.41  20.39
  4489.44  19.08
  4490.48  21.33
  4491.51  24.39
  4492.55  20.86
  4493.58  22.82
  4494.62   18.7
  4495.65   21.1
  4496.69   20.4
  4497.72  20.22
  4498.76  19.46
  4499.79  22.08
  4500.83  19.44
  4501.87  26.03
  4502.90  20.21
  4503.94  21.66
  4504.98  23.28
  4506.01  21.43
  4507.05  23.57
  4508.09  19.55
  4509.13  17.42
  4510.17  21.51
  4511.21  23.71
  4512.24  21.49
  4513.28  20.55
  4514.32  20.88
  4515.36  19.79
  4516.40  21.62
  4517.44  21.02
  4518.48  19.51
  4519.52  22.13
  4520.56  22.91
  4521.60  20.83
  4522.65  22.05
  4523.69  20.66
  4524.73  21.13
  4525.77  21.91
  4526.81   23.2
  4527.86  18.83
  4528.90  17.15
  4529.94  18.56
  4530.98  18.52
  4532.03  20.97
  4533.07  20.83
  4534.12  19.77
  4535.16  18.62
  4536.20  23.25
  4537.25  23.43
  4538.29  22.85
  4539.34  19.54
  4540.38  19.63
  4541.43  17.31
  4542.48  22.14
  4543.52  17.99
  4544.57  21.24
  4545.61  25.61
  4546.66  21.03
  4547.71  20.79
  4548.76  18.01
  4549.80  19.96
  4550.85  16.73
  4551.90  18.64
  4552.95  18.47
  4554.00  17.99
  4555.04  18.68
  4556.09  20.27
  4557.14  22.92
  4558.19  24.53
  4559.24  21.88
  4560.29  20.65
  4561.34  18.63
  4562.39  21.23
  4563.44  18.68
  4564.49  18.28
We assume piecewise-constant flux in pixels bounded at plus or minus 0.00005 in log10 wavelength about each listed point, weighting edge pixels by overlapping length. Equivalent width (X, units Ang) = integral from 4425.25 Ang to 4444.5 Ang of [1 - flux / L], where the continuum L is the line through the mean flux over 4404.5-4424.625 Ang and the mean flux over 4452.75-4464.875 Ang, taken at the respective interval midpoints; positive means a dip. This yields 1.5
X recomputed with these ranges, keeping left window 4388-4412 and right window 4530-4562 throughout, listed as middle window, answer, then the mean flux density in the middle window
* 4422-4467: 0.20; 20.4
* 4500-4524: -1.16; 21.4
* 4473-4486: -0.31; 20.9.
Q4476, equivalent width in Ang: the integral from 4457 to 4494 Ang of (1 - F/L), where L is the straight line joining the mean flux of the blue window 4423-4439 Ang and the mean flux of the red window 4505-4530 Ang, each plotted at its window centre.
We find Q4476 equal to -1.7 Ang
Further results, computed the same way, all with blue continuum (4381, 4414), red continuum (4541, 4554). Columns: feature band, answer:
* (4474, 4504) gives -1.6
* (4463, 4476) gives -1.1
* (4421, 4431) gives 0.1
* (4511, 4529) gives -1.2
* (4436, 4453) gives -1.0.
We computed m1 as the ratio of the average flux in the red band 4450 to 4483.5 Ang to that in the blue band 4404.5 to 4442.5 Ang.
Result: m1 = 1.0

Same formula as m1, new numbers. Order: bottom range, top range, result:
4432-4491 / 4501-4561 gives 1.00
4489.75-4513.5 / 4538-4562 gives 0.95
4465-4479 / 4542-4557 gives 0.92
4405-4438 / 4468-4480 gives 1.08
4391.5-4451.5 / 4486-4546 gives 1.01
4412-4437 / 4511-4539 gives 1.04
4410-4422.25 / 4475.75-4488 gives 0.96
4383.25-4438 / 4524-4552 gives 1.00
